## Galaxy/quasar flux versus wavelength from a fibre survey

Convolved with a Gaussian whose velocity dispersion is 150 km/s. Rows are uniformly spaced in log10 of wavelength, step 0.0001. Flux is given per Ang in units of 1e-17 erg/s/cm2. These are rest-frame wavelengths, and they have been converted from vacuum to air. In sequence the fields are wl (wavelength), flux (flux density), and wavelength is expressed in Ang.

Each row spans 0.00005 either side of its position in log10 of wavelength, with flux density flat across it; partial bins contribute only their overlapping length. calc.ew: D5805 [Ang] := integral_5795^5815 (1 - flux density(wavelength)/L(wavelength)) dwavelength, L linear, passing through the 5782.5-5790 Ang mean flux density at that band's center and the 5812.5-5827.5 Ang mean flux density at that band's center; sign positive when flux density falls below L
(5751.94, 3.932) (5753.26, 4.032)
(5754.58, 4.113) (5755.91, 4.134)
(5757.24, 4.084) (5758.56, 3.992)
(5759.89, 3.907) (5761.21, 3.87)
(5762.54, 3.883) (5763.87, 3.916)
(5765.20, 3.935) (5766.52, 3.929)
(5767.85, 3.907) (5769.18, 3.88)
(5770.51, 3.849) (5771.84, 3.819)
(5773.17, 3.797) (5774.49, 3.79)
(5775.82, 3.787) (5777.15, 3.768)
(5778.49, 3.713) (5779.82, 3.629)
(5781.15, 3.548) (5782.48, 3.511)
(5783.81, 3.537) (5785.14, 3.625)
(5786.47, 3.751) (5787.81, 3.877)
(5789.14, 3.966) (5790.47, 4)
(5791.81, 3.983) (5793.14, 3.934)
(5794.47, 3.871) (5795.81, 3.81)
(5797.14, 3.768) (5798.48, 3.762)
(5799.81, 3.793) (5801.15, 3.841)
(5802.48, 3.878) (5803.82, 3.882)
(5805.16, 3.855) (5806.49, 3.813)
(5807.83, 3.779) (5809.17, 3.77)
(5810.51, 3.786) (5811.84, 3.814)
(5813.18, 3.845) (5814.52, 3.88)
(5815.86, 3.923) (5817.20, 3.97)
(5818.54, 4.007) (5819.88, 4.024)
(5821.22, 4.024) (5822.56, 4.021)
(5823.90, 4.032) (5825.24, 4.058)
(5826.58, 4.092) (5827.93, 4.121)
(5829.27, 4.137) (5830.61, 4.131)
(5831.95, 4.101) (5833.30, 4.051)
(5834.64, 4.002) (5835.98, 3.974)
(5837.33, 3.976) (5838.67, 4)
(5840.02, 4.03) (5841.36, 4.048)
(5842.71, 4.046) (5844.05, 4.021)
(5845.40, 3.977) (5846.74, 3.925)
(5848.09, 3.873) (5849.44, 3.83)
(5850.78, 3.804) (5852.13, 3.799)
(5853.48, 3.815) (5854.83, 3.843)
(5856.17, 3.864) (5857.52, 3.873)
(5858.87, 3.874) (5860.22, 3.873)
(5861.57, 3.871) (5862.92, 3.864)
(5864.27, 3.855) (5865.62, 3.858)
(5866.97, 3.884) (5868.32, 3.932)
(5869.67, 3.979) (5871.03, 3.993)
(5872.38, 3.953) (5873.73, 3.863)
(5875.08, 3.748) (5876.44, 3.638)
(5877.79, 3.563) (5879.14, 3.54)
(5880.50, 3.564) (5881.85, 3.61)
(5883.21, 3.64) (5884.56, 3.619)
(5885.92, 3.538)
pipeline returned 0.3 Ang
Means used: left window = 3.74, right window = 3.99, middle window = 3.82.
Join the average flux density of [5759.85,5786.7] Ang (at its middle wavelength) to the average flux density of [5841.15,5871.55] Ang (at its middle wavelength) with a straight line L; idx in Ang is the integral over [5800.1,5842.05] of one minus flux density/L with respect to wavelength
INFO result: -1.26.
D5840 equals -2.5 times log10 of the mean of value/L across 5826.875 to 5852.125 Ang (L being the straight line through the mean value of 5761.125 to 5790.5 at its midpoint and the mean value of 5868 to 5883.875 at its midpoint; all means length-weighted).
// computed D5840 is -0.07 mag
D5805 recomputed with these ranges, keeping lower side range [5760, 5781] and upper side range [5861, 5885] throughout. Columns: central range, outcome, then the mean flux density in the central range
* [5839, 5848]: -0.49 Ang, 4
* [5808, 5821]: -0.29 Ang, 3.89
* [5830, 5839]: -0.57 Ang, 4.03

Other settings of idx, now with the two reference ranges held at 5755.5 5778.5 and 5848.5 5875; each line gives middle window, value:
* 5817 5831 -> -0.64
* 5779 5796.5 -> 0.51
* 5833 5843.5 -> -0.37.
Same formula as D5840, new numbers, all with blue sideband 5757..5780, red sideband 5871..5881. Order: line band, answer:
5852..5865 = -0.03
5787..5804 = -0.01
